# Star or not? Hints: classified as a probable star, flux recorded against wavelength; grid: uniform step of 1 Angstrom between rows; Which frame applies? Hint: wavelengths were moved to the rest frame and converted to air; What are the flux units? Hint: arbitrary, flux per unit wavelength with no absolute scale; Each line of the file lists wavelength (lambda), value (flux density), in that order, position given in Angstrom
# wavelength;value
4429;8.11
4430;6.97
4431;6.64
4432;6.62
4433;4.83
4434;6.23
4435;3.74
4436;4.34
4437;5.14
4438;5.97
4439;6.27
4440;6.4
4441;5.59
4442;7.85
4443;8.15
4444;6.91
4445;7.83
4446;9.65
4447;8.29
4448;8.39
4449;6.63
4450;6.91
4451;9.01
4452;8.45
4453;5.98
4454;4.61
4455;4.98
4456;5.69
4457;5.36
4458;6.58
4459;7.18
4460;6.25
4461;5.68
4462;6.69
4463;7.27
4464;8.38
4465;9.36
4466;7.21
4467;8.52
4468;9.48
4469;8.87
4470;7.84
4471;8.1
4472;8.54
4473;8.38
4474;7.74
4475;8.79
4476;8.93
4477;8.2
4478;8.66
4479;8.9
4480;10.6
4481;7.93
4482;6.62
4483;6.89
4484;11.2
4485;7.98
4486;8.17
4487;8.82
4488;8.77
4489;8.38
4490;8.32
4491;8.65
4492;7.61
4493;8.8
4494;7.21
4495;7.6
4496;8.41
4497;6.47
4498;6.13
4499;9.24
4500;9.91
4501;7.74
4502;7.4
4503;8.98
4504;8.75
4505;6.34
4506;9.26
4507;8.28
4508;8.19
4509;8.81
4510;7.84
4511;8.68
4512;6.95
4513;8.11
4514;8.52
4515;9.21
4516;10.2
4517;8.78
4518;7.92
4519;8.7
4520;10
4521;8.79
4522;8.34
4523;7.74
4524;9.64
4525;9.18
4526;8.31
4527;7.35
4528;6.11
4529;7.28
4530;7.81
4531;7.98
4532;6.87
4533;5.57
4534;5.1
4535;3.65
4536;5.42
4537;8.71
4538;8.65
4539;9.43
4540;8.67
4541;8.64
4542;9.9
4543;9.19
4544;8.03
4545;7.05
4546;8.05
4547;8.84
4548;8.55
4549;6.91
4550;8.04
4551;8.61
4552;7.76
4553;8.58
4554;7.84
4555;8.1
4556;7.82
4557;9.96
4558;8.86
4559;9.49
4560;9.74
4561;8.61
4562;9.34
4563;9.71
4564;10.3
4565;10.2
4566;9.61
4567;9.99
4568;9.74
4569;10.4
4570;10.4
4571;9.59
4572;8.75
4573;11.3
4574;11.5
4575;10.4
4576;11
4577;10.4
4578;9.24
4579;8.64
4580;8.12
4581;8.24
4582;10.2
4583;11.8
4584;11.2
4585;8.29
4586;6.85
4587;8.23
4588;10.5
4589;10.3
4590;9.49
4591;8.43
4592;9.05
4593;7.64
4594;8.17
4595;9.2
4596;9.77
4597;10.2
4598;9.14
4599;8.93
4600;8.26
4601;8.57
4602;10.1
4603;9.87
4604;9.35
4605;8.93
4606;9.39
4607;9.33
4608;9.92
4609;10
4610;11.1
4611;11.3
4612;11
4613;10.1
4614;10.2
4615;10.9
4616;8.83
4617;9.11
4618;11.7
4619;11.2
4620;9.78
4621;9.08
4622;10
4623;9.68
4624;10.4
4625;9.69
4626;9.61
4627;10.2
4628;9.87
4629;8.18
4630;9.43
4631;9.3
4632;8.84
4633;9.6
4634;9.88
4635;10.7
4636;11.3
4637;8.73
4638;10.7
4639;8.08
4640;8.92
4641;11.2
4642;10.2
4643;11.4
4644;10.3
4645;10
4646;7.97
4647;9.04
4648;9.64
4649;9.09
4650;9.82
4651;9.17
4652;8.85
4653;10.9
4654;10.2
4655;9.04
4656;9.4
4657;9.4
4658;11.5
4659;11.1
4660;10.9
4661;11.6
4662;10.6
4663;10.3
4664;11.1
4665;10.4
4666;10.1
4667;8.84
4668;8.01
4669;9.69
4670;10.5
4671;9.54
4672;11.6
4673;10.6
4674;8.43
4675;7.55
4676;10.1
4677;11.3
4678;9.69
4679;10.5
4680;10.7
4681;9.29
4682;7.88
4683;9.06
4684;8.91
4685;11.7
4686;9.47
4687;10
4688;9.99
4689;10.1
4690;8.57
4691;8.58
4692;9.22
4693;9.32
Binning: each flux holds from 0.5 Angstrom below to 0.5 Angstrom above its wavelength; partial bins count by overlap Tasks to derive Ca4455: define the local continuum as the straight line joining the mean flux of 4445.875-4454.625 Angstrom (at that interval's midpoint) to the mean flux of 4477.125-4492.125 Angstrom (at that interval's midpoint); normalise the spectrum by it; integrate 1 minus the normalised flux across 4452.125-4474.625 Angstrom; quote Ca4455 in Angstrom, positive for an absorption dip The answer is 1.8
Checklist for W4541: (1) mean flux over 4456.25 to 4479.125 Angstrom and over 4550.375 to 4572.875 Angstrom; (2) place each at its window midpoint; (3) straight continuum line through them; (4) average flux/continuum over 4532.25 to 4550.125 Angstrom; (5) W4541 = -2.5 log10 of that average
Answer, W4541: 0.17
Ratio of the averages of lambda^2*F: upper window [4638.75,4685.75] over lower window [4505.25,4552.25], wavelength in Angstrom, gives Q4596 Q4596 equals 1.30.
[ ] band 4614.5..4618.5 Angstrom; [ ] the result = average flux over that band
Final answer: 10.1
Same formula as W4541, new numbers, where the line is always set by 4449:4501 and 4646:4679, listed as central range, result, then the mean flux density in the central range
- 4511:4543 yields 0.052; 8.01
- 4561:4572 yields -0.112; 9.81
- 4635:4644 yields -0.050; 10.1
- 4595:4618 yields -0.054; 9.77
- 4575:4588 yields -0.049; 9.44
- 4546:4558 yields 0.051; 8.29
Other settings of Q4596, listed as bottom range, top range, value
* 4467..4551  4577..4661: 1.24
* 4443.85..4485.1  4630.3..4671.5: 1.38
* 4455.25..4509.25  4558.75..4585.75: 1.28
